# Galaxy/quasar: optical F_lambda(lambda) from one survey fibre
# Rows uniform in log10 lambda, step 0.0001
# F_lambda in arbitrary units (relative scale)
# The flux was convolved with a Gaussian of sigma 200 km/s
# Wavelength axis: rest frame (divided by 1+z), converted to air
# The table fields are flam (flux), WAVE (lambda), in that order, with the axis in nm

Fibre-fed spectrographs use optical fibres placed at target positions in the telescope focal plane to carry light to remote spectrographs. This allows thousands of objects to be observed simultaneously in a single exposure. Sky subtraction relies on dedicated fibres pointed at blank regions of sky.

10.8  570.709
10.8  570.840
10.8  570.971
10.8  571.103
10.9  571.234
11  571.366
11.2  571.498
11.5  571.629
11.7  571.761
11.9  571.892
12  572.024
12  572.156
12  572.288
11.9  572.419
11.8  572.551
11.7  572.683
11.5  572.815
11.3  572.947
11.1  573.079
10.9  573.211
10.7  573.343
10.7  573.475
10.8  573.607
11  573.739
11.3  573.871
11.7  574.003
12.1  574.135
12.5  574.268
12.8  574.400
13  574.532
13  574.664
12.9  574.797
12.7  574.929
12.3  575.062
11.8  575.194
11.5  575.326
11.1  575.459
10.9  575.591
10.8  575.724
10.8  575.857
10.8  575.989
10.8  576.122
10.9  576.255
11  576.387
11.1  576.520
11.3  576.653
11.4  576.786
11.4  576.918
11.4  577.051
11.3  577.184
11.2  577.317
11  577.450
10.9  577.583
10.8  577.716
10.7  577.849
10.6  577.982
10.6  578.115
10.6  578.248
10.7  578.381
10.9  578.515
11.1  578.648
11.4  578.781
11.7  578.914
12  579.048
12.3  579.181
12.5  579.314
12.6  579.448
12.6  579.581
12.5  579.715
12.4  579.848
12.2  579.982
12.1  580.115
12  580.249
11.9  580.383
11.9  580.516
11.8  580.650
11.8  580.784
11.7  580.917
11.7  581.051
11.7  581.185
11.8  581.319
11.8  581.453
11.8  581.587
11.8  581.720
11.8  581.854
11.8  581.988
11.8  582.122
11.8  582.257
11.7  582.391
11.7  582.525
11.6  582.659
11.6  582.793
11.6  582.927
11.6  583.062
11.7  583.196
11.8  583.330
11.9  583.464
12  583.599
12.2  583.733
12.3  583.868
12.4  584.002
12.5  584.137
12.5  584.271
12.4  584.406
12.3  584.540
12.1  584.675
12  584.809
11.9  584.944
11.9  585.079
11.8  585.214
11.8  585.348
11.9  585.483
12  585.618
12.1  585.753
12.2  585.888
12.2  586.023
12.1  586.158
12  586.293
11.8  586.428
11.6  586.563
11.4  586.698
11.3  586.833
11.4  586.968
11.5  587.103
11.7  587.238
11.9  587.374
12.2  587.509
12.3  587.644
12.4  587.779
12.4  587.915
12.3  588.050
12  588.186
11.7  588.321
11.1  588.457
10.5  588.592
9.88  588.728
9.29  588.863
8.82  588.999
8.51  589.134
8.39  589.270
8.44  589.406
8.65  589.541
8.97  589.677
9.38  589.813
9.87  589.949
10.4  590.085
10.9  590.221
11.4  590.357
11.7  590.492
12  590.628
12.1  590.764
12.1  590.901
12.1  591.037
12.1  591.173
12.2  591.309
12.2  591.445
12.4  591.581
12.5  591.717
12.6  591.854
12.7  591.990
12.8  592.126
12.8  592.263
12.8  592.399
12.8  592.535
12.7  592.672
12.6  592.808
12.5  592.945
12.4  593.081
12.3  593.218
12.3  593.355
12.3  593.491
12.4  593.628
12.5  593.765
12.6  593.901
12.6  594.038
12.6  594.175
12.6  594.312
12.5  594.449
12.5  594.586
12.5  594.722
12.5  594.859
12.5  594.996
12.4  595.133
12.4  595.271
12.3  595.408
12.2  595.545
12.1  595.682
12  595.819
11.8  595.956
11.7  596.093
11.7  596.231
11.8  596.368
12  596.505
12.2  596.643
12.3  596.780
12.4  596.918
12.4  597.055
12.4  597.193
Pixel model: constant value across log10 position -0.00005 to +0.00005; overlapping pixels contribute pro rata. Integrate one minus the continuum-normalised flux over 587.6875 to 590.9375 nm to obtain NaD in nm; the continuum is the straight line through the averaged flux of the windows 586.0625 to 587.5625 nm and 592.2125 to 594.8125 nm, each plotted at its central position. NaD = 0.40 nm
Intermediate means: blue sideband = 11.7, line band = 10.5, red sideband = 12.5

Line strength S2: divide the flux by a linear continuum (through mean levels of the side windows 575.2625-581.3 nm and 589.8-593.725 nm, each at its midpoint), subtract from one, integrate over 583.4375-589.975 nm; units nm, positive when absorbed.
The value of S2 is 0.27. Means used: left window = 11.4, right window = 12.1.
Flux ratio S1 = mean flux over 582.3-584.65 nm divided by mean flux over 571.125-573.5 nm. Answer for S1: 1.05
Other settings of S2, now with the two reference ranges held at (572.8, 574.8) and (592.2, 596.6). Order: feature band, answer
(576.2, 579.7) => 0.14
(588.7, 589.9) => 0.32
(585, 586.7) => 0.02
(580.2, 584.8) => 0.02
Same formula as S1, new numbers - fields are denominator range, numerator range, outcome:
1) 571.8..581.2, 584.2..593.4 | 1.00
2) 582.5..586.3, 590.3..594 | 1.03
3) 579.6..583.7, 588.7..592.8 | 0.94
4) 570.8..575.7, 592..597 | 1.07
